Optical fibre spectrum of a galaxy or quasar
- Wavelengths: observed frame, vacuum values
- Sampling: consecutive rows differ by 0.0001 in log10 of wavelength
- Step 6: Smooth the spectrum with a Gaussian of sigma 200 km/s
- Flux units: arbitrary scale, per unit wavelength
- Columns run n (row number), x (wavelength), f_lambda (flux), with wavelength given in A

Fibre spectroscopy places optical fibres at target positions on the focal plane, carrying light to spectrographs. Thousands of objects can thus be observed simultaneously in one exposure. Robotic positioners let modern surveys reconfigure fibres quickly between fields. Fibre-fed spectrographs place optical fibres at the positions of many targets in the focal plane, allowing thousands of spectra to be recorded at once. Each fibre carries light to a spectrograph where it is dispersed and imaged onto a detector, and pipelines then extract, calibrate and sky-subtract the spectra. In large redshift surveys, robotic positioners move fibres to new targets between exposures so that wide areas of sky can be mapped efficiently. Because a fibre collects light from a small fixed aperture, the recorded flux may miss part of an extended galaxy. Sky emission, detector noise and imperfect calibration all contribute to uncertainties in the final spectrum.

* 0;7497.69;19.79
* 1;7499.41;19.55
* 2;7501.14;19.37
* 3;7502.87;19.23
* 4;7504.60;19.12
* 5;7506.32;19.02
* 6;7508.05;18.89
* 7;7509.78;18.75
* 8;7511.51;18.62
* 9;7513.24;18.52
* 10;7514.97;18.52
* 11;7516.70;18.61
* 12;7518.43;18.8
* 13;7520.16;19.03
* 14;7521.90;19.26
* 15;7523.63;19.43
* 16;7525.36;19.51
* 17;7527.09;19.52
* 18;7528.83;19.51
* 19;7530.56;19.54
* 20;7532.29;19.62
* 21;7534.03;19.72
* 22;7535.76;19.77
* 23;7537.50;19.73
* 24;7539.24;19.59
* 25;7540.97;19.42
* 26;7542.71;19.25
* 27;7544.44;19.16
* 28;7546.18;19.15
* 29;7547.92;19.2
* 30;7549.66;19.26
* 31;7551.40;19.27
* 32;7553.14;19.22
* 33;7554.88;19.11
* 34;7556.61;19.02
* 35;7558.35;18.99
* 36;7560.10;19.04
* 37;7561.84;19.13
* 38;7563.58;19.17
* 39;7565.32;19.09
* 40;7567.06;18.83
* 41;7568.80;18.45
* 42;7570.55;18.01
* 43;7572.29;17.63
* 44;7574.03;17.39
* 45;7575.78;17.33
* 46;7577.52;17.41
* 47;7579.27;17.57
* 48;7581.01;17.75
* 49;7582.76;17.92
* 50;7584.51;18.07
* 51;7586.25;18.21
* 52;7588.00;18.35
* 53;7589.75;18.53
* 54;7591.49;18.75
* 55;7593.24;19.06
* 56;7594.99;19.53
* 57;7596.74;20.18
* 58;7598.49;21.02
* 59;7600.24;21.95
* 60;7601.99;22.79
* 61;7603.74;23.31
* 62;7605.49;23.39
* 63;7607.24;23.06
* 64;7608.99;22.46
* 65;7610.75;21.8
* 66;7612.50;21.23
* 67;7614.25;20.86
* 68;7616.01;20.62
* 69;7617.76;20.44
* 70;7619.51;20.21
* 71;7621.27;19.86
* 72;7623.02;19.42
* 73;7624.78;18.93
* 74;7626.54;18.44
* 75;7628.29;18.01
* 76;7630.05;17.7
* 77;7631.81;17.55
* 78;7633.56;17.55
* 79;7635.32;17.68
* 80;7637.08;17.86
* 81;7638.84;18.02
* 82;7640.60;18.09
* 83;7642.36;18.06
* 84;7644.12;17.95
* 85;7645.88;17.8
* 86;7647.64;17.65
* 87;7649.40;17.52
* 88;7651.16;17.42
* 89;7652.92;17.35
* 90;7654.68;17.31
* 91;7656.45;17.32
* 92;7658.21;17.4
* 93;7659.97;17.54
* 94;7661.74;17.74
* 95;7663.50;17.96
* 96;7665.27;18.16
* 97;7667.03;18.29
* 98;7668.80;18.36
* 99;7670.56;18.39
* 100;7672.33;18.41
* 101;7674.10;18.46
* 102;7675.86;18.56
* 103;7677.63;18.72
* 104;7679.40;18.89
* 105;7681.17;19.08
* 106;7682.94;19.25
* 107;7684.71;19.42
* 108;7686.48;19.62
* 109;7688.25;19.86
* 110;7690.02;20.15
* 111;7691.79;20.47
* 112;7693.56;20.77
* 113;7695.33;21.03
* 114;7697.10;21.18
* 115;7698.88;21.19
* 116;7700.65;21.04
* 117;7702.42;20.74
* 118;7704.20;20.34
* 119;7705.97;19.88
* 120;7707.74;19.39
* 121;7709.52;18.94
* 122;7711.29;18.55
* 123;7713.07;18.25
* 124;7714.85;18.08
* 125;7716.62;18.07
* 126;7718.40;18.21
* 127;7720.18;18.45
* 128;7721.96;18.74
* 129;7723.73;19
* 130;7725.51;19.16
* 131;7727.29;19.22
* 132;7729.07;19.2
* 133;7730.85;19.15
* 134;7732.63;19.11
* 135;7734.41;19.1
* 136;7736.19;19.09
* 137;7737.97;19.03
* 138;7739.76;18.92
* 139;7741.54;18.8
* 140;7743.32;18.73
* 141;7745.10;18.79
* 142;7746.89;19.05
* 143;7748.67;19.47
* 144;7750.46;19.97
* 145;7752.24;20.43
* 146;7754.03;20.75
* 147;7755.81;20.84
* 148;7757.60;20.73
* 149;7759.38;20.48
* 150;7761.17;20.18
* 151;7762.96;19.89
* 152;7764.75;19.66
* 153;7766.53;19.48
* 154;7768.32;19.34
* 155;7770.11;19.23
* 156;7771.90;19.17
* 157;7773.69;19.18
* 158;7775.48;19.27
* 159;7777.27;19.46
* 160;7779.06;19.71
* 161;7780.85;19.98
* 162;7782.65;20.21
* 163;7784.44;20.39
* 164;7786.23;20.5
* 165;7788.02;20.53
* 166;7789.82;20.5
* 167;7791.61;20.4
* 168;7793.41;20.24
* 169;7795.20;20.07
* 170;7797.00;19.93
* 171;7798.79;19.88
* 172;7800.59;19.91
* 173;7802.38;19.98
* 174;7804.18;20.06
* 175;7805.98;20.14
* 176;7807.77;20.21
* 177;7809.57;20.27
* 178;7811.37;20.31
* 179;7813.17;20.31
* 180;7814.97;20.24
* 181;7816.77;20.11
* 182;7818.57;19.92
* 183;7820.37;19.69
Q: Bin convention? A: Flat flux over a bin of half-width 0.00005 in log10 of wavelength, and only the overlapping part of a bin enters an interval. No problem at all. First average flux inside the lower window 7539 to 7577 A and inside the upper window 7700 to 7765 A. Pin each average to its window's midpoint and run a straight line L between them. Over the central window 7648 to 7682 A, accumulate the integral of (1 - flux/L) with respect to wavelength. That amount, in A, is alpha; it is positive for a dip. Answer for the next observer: 2.0 A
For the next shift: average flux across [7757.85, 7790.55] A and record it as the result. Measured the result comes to 19.9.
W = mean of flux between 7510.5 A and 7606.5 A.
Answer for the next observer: 19.2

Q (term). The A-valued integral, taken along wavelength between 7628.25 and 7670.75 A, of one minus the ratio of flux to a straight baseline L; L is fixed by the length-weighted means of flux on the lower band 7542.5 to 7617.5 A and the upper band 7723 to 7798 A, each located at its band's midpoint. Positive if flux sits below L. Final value 3.9 A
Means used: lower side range 19.5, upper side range 19.7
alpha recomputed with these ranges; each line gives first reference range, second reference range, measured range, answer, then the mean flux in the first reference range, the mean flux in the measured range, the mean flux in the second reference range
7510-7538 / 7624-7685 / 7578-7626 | -4.25 A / 19.2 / 20.2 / 18.1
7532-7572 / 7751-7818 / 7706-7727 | 1.17 A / 19.2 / 18.7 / 20.1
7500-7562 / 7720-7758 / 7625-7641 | 1.13 A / 19.2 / 17.9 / 19.4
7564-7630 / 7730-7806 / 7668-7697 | 0.42 A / 19.6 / 19.4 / 19.8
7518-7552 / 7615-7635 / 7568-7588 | 1.42 A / 19.4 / 17.8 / 18.9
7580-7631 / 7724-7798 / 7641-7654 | 1.48 A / 20.1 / 17.7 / 19.7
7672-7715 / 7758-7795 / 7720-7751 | 1.13 A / 19.7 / 19.1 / 19.9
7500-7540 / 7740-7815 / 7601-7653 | 0.06 A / 19.2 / 19.5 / 19.9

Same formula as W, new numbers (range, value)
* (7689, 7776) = 19.6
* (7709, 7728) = 18.6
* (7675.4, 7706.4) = 20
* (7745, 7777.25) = 19.8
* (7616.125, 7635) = 18.9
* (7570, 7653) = 19.1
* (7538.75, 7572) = 19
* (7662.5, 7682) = 18.5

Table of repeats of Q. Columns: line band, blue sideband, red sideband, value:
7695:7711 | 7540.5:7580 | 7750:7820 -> -0.6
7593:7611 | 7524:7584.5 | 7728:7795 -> -2.6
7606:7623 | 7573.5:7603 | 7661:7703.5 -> -1.8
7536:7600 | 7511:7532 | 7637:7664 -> -0.9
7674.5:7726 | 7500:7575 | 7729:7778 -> -0.2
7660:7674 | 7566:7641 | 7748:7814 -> 1.0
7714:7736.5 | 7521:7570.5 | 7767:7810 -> 1.1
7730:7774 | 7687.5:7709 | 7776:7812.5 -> 1.6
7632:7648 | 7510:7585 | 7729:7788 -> 1.1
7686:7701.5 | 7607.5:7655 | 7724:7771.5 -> -1.1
